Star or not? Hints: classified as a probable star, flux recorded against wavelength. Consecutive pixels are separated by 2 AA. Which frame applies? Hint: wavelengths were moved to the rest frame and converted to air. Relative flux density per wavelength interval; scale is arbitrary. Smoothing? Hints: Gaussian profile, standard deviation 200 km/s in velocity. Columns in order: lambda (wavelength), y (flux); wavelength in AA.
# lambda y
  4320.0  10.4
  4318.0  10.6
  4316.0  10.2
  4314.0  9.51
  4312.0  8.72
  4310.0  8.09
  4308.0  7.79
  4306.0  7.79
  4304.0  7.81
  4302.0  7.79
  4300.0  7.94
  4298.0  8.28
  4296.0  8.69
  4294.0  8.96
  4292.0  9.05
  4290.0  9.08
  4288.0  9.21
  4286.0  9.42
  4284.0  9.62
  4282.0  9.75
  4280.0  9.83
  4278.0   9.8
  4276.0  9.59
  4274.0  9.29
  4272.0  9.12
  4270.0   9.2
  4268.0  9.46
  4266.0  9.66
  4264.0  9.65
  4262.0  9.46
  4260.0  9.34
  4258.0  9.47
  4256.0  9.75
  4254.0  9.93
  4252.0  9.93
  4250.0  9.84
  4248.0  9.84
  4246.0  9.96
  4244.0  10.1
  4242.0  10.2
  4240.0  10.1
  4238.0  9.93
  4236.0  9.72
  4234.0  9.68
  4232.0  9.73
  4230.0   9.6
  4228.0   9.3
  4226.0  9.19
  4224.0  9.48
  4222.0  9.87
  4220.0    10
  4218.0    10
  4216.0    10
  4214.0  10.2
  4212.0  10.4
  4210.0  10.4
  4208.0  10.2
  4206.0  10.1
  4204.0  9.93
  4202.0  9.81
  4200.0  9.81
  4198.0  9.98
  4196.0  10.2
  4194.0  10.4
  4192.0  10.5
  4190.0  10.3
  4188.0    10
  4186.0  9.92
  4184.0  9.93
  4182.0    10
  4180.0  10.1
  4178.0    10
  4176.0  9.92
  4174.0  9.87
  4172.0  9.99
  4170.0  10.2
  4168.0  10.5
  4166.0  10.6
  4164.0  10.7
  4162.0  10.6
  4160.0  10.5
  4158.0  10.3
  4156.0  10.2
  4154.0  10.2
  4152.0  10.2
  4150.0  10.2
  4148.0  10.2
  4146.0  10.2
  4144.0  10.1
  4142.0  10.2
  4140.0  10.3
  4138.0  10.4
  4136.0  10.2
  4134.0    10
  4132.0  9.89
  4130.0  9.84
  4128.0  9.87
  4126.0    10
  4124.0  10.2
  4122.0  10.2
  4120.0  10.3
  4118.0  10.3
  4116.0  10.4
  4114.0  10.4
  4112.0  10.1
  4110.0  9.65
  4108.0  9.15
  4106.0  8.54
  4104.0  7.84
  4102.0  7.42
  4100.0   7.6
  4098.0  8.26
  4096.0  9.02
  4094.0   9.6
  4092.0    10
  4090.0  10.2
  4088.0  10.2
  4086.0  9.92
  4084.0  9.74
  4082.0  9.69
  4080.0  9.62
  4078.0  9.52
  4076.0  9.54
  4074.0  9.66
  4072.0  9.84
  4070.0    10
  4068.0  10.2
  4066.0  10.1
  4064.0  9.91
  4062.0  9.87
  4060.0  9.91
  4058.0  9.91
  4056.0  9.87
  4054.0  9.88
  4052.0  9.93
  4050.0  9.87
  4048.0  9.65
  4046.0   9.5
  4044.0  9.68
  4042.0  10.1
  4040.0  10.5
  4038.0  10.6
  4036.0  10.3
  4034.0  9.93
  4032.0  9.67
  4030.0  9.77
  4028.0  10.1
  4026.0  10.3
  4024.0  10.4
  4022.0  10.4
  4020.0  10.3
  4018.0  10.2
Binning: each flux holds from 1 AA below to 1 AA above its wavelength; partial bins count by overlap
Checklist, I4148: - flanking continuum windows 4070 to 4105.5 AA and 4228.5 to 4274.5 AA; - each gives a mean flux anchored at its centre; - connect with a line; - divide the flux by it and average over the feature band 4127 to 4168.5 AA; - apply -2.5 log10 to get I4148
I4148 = -0.09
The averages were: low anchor 9.28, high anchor 9.69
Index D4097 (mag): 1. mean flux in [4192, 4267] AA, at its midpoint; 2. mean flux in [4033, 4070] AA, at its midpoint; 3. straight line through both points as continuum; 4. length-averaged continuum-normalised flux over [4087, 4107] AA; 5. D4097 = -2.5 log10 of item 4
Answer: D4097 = 0.126 mag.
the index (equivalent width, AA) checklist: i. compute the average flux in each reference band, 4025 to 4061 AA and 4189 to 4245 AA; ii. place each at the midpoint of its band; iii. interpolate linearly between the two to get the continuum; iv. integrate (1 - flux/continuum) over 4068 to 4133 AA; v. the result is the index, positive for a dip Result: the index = 2.5 AA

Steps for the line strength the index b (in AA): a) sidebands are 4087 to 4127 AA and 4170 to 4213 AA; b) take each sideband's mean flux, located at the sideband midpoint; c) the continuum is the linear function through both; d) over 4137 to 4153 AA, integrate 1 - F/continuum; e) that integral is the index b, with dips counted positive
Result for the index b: -0.8 AA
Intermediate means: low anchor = 9.47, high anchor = 10.1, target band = 10.2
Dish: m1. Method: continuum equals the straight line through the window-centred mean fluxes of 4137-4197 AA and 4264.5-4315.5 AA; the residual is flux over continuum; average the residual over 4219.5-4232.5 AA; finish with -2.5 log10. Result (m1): 0.00 mag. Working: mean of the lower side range 10.2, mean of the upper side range 8.96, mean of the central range 9.58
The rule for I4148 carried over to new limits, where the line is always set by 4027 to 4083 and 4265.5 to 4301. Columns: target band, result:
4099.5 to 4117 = 0.08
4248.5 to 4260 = -0.05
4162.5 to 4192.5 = -0.07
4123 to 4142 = -0.05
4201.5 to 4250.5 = -0.06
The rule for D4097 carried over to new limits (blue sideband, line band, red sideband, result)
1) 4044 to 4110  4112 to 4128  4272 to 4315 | -0.09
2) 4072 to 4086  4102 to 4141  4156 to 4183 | 0.01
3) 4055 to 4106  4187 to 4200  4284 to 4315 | -0.13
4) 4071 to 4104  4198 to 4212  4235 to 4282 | -0.05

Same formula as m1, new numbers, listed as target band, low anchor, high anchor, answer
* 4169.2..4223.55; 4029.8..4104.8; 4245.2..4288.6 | -0.050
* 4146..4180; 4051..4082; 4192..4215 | -0.021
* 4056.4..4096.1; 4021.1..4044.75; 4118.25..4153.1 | 0.033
